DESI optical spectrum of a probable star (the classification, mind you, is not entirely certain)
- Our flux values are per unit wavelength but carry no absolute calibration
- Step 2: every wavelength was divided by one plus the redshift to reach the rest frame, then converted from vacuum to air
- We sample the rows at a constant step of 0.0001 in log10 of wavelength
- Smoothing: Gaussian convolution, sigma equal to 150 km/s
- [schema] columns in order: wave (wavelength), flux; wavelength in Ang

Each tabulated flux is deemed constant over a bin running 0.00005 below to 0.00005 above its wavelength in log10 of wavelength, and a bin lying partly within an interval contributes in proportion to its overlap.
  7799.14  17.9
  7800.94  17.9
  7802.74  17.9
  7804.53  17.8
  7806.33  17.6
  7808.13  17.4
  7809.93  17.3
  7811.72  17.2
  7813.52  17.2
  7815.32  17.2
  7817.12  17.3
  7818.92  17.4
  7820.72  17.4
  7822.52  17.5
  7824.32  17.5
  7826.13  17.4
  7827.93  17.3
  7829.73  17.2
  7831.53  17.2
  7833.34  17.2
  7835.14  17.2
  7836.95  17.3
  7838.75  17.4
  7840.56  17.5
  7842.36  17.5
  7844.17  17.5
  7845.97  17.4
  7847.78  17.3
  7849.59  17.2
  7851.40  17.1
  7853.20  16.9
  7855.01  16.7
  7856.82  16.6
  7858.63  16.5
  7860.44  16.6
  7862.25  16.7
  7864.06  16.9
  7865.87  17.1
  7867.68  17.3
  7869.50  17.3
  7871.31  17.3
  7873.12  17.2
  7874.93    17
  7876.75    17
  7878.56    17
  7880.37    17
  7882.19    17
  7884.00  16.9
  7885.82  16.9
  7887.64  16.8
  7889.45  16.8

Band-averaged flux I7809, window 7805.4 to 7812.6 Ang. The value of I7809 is 17.4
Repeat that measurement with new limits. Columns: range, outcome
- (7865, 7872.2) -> 17.2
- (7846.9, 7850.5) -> 17.2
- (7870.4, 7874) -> 17.3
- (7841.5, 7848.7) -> 17.4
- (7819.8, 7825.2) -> 17.5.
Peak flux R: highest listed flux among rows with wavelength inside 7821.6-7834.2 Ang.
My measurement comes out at 17.5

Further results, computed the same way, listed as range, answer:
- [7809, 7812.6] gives 17.3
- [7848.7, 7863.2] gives 17.2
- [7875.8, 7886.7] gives 17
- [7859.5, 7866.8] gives 17.1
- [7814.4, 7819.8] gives 17.4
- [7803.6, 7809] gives 17.8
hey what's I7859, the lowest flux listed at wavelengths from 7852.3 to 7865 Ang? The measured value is 16.5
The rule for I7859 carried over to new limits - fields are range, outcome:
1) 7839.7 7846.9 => 17.4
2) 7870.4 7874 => 17.2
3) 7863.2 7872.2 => 16.9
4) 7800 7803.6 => 17.9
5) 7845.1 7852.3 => 17.1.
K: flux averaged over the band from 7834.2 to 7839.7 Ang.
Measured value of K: 17.3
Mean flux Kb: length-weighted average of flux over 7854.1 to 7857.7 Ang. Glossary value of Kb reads 16.6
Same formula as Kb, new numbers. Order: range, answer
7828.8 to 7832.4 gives 17.2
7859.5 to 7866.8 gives 16.8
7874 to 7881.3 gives 17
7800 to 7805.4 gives 17.9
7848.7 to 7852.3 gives 17.2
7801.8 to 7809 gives 17.7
